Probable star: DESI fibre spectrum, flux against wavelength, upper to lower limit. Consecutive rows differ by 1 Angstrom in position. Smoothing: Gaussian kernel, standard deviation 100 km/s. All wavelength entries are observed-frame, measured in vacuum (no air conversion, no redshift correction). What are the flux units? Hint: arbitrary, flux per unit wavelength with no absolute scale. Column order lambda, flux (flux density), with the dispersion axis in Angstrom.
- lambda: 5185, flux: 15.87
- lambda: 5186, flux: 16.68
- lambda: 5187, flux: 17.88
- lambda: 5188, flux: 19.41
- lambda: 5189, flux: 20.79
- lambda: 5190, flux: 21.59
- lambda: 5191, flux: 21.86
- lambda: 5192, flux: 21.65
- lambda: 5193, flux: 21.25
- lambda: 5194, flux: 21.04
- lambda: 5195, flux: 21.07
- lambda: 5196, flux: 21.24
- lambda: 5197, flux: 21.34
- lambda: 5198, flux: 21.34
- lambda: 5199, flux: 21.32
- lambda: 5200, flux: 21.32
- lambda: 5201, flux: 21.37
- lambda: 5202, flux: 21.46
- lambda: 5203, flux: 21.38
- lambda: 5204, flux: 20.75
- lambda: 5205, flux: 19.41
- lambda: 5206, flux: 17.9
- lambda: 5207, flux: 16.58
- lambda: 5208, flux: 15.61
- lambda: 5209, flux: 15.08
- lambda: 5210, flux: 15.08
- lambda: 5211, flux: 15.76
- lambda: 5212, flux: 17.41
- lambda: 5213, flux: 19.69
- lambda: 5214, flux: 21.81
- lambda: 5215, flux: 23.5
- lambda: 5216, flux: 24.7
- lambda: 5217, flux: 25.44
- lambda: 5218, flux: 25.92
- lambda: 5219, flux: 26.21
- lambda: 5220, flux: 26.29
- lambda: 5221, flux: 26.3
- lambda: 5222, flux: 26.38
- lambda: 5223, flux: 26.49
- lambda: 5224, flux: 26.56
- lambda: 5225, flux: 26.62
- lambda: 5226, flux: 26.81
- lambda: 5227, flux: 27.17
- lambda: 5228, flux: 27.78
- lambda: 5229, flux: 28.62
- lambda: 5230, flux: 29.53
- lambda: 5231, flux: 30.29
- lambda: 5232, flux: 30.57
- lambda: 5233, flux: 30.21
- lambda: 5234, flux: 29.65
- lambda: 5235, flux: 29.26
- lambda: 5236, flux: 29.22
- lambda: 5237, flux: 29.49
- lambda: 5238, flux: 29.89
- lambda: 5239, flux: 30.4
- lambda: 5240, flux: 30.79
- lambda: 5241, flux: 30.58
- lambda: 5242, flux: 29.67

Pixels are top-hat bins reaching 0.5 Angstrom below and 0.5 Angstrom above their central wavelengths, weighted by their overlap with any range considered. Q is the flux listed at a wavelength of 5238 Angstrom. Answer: 29.89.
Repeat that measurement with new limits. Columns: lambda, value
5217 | 25.44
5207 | 16.58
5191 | 21.86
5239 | 30.4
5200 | 21.32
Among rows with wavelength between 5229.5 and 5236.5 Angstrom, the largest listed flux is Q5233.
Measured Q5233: 30.57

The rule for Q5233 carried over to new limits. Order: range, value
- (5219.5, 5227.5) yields 27.17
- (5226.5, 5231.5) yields 30.29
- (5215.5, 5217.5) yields 25.44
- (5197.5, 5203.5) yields 21.46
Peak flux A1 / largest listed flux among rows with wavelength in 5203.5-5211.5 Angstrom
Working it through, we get 20.75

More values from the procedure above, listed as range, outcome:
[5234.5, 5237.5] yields 29.49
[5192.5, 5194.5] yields 21.25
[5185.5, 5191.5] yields 21.86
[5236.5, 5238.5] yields 29.89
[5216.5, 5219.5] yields 26.21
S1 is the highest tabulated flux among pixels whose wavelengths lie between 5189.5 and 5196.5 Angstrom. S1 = 21.86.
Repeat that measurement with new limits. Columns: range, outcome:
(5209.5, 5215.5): 23.5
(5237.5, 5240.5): 30.79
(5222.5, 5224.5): 26.56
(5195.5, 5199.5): 21.34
